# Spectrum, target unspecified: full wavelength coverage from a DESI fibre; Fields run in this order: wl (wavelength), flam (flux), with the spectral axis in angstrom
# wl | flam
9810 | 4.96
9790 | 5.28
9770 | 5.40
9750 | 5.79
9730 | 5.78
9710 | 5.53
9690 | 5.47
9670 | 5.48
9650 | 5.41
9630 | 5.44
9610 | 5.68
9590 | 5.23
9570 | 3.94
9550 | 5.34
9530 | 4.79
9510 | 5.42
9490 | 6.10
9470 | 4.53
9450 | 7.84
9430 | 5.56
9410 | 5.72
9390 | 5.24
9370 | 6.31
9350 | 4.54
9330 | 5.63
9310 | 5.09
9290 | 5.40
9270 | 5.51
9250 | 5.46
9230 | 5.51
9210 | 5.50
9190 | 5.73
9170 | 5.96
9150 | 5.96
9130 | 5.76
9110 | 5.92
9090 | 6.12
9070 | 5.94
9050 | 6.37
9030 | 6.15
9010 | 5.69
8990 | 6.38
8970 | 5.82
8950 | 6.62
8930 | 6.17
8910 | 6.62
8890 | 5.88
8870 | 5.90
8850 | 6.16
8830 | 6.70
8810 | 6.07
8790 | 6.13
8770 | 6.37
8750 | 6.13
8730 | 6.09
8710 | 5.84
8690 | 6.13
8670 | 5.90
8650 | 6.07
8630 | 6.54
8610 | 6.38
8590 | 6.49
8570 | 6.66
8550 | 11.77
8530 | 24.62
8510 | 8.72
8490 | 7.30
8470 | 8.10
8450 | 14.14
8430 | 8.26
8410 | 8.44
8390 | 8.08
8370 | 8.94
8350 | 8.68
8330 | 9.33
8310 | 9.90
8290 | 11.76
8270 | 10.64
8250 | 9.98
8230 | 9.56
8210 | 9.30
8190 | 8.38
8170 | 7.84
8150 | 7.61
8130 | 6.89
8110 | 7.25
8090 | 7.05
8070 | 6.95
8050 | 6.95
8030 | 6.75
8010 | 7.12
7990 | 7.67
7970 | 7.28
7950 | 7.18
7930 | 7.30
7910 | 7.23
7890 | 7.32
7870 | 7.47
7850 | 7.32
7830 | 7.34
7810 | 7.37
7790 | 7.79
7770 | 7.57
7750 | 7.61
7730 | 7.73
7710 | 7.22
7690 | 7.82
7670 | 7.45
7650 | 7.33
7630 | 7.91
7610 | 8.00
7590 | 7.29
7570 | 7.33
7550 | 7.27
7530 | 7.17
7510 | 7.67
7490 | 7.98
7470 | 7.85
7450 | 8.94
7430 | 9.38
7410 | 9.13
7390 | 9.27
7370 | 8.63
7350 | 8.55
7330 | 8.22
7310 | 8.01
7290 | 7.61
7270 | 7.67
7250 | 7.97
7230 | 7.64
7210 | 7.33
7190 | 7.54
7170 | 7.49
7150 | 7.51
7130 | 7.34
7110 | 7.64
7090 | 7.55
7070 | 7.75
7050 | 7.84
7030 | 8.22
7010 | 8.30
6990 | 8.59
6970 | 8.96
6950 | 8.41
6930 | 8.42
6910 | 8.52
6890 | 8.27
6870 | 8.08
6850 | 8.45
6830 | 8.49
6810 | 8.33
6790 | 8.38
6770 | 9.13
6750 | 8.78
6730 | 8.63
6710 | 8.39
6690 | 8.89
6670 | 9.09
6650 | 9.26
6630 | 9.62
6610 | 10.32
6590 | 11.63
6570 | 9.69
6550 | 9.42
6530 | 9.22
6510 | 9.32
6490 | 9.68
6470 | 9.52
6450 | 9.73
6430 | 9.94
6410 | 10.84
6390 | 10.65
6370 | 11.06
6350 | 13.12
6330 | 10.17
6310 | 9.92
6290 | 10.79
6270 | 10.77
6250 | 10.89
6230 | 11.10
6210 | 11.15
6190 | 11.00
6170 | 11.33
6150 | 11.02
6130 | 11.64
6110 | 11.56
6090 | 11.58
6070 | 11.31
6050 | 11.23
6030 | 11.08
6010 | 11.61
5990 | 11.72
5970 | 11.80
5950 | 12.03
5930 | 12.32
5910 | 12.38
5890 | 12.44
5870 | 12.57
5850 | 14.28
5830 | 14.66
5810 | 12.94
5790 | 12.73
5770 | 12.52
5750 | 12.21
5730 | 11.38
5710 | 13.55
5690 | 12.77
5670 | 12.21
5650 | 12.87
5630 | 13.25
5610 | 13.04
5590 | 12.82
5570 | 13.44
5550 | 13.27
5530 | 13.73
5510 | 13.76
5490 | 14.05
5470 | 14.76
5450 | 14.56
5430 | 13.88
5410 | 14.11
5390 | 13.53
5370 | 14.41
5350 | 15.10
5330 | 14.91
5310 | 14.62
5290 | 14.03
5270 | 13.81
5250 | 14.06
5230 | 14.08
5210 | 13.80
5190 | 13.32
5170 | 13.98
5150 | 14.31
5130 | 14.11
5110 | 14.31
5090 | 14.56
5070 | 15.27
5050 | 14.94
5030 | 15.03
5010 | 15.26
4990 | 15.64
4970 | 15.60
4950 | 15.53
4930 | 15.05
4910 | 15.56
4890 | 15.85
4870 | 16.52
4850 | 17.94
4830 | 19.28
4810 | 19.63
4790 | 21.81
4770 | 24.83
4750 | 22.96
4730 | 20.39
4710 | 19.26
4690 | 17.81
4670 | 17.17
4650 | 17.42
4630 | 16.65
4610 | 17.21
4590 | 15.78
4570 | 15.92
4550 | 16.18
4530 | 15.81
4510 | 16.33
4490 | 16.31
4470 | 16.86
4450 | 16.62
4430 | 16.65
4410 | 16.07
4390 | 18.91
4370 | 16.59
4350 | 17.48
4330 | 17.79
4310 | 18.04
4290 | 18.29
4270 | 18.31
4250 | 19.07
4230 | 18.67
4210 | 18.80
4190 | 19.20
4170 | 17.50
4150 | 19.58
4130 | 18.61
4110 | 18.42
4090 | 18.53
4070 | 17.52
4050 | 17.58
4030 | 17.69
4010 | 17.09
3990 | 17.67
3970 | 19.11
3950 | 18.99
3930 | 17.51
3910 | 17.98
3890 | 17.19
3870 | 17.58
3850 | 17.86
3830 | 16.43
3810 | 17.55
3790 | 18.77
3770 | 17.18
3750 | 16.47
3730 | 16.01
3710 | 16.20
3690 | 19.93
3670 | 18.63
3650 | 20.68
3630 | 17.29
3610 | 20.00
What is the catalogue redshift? 0.704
